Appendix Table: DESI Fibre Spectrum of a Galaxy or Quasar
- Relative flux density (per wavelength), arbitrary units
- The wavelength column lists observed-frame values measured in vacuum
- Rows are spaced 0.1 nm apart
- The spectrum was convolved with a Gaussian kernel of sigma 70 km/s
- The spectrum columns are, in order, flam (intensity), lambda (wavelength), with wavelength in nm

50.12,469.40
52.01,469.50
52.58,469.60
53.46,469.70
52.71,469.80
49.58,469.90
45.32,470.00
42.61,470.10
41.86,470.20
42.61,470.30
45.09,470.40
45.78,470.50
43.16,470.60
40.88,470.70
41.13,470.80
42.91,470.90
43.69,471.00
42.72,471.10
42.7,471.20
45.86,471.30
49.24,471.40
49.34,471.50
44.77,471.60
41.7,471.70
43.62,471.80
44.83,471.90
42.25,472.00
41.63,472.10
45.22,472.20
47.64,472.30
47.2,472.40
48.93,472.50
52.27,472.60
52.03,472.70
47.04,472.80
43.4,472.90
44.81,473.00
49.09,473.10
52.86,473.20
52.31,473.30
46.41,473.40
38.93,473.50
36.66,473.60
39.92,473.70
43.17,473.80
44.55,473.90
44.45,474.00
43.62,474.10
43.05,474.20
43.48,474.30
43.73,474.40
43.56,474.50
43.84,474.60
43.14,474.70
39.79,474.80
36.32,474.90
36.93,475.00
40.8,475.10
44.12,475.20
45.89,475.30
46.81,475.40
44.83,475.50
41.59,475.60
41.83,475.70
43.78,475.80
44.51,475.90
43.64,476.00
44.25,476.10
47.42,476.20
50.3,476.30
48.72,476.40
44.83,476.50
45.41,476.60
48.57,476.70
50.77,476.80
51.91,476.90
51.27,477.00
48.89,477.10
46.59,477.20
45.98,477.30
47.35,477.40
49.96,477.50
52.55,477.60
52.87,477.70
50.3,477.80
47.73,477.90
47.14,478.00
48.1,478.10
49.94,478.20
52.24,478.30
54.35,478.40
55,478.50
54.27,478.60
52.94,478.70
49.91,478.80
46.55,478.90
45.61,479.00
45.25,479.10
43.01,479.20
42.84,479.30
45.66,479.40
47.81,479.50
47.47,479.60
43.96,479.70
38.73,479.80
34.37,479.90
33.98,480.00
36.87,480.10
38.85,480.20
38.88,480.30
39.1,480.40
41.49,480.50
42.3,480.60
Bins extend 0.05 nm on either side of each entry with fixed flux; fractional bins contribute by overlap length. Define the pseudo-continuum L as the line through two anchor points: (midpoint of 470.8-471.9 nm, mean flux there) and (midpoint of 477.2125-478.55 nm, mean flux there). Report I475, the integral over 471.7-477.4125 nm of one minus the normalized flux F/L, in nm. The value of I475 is 0.25 nm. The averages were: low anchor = 44.5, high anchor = 50.2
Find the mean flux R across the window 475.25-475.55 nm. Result 45.8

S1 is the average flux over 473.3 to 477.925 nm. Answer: 45.2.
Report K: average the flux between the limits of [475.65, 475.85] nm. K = 42.8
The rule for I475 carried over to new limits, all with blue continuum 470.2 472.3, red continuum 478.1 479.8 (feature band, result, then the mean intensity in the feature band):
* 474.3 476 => 0.13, 42.6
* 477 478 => -0.04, 49.1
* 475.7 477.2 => -0.01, 47.2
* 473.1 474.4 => 0.03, 44.3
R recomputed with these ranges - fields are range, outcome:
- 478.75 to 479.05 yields 47.4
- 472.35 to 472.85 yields 49.5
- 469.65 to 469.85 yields 53.1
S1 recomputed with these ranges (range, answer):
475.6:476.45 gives 45.3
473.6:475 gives 42.1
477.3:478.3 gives 49.5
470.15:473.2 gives 45.2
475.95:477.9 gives 48.5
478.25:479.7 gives 48.6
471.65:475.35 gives 44.3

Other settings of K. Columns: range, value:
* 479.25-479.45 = 44.2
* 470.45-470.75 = 43.3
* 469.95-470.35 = 43.1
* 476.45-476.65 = 45.1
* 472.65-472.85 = 49.5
